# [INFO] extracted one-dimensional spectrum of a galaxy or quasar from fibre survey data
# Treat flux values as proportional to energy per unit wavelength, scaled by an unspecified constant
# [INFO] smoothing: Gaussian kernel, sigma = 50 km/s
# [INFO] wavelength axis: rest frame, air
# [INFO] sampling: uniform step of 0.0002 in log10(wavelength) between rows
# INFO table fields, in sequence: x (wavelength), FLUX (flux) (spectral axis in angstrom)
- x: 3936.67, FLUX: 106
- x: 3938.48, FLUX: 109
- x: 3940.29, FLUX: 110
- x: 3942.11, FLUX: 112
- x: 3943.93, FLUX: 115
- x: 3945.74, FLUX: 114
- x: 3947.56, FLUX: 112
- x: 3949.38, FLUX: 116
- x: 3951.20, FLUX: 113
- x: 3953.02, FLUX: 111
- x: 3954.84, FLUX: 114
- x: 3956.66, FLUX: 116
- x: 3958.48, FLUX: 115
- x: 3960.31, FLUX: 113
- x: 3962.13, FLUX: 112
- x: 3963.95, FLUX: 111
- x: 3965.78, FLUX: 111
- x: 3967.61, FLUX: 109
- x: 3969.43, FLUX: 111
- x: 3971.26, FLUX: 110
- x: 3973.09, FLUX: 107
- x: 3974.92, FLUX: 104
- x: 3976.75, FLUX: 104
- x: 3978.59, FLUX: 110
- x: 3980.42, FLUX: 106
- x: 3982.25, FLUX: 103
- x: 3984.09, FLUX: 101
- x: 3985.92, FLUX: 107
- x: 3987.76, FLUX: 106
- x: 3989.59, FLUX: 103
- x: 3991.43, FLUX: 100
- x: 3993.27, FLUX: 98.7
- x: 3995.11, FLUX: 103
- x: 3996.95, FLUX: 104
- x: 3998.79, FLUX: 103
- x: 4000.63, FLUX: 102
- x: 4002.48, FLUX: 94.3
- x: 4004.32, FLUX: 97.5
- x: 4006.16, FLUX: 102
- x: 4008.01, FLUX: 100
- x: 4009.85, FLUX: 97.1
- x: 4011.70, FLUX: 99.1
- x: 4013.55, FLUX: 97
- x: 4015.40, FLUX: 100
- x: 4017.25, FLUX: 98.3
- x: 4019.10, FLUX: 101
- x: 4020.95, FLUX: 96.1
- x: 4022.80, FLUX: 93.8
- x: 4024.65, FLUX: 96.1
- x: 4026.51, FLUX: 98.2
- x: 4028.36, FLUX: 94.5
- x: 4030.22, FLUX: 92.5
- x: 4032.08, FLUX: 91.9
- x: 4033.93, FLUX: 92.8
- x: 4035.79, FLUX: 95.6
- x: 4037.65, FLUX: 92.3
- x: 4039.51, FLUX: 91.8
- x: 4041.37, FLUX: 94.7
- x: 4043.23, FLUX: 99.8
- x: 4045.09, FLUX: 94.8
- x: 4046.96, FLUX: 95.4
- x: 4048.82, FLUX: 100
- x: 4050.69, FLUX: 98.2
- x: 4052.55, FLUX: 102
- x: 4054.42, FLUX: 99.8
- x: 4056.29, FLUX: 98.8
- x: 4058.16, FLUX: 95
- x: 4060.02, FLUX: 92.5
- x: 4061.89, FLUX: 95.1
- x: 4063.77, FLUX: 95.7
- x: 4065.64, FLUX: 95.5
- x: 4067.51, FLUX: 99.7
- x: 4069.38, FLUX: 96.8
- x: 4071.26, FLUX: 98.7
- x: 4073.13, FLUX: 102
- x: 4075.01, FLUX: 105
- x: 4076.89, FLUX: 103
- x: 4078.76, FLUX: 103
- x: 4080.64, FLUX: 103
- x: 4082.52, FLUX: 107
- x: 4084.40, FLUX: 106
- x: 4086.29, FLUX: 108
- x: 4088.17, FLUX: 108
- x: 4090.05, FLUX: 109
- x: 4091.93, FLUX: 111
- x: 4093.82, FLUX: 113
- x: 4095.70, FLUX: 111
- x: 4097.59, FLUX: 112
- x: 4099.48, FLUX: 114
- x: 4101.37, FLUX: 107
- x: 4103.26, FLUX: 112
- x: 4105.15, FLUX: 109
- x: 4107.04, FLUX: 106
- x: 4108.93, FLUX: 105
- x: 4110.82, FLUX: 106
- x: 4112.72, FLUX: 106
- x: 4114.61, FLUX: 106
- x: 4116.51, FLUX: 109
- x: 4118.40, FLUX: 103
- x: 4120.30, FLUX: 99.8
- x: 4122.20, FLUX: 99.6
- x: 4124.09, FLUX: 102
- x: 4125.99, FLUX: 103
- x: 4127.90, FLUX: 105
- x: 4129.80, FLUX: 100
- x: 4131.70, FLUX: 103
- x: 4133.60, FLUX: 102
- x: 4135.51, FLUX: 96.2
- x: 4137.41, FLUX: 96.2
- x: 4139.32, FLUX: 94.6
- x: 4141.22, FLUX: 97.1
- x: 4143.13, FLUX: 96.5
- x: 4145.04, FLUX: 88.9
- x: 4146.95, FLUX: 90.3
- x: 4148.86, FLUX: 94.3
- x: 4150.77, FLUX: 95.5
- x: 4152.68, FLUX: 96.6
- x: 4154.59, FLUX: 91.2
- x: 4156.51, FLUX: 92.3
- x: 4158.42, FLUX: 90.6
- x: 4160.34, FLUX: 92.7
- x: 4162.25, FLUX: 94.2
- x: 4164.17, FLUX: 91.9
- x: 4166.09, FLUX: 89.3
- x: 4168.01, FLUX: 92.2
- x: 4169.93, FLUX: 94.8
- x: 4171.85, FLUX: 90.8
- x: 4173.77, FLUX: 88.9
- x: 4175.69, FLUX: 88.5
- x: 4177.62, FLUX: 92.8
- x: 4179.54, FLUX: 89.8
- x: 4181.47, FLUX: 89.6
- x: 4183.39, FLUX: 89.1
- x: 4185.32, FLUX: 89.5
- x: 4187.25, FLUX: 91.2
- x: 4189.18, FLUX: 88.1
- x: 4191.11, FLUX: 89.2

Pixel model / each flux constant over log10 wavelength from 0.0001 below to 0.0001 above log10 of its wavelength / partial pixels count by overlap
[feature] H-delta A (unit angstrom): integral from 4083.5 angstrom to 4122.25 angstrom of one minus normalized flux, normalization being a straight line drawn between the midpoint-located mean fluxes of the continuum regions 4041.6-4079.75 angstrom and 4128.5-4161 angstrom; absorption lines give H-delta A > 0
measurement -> -4.4 angstrom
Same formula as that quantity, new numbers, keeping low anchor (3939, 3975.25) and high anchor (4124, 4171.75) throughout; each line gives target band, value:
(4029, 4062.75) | 2.75 angstrom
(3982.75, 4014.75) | 2.19 angstrom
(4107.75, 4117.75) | -0.80 angstrom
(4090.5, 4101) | -1.25 angstrom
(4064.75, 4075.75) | 0.28 angstrom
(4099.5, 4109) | -0.91 angstrom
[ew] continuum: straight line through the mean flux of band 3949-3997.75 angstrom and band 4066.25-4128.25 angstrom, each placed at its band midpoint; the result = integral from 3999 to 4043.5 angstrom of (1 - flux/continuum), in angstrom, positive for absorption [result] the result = 4.3 angstrom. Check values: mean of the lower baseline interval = 108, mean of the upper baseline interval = 106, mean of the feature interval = 96.7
